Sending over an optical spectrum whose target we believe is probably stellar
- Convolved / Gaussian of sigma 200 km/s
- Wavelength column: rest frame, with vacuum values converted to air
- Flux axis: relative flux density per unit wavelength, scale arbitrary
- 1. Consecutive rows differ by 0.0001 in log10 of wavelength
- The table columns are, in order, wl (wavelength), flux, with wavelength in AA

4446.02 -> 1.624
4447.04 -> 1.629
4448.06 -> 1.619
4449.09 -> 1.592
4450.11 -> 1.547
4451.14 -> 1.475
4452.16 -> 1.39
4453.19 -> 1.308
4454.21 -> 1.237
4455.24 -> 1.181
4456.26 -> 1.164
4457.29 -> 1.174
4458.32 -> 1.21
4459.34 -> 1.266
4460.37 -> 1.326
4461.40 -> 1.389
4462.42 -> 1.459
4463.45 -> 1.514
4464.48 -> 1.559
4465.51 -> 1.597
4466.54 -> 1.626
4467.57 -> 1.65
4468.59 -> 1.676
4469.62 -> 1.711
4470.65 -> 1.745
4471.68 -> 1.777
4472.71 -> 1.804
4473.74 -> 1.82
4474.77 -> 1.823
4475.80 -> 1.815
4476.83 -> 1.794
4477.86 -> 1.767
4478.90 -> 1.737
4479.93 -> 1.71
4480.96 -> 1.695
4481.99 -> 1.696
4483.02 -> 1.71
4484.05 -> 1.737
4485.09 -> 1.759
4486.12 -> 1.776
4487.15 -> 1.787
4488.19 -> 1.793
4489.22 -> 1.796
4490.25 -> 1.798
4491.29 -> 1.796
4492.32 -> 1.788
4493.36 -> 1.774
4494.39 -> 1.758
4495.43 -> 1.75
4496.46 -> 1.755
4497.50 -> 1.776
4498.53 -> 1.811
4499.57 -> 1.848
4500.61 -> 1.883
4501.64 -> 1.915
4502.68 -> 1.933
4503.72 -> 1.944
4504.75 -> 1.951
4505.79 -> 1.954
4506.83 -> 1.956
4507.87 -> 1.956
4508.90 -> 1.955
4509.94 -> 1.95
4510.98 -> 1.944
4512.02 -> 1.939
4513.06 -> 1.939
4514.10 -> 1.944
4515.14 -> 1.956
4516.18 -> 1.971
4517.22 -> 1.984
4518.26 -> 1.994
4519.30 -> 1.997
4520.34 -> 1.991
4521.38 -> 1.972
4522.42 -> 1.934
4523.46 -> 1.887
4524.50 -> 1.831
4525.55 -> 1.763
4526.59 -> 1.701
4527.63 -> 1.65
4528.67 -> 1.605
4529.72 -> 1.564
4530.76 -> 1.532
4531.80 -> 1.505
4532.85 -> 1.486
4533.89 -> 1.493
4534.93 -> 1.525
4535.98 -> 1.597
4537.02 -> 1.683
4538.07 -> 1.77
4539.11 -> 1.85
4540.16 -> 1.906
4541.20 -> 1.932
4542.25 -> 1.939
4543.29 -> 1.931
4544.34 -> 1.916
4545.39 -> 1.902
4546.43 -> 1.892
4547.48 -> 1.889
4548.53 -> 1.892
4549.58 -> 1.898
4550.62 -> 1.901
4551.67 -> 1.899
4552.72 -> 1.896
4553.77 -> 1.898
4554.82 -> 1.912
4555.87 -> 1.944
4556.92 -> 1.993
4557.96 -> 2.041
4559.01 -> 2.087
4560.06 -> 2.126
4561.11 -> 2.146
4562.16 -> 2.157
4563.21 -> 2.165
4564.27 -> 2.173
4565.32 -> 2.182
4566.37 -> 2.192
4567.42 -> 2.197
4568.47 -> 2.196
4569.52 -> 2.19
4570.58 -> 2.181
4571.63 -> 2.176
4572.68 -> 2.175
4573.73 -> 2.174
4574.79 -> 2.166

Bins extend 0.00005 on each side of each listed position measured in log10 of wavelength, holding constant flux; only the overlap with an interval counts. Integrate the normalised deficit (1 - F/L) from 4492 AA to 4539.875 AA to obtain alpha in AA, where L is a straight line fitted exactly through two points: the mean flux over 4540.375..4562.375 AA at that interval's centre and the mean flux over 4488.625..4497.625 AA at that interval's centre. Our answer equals 0.7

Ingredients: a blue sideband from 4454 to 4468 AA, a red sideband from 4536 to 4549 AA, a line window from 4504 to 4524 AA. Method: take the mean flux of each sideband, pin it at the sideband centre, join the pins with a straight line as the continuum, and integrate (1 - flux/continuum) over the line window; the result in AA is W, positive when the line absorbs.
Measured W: -3.08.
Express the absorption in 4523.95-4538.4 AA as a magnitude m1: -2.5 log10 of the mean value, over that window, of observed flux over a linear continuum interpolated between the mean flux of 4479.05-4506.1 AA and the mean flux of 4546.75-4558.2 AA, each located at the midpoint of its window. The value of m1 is 0.161 mag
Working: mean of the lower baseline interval 1.8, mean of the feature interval 1.62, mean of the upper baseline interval 1.92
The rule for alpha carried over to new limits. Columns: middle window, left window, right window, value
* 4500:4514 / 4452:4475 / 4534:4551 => -2.2 AA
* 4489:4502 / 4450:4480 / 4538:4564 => -0.9 AA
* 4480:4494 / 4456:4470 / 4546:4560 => -1.6 AA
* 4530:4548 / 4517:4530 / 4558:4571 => 2.0 AA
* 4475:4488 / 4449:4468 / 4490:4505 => -0.8 AA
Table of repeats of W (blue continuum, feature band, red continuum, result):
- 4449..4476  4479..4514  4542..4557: -3.54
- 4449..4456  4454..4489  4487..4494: -0.49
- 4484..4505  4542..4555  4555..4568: 0.95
